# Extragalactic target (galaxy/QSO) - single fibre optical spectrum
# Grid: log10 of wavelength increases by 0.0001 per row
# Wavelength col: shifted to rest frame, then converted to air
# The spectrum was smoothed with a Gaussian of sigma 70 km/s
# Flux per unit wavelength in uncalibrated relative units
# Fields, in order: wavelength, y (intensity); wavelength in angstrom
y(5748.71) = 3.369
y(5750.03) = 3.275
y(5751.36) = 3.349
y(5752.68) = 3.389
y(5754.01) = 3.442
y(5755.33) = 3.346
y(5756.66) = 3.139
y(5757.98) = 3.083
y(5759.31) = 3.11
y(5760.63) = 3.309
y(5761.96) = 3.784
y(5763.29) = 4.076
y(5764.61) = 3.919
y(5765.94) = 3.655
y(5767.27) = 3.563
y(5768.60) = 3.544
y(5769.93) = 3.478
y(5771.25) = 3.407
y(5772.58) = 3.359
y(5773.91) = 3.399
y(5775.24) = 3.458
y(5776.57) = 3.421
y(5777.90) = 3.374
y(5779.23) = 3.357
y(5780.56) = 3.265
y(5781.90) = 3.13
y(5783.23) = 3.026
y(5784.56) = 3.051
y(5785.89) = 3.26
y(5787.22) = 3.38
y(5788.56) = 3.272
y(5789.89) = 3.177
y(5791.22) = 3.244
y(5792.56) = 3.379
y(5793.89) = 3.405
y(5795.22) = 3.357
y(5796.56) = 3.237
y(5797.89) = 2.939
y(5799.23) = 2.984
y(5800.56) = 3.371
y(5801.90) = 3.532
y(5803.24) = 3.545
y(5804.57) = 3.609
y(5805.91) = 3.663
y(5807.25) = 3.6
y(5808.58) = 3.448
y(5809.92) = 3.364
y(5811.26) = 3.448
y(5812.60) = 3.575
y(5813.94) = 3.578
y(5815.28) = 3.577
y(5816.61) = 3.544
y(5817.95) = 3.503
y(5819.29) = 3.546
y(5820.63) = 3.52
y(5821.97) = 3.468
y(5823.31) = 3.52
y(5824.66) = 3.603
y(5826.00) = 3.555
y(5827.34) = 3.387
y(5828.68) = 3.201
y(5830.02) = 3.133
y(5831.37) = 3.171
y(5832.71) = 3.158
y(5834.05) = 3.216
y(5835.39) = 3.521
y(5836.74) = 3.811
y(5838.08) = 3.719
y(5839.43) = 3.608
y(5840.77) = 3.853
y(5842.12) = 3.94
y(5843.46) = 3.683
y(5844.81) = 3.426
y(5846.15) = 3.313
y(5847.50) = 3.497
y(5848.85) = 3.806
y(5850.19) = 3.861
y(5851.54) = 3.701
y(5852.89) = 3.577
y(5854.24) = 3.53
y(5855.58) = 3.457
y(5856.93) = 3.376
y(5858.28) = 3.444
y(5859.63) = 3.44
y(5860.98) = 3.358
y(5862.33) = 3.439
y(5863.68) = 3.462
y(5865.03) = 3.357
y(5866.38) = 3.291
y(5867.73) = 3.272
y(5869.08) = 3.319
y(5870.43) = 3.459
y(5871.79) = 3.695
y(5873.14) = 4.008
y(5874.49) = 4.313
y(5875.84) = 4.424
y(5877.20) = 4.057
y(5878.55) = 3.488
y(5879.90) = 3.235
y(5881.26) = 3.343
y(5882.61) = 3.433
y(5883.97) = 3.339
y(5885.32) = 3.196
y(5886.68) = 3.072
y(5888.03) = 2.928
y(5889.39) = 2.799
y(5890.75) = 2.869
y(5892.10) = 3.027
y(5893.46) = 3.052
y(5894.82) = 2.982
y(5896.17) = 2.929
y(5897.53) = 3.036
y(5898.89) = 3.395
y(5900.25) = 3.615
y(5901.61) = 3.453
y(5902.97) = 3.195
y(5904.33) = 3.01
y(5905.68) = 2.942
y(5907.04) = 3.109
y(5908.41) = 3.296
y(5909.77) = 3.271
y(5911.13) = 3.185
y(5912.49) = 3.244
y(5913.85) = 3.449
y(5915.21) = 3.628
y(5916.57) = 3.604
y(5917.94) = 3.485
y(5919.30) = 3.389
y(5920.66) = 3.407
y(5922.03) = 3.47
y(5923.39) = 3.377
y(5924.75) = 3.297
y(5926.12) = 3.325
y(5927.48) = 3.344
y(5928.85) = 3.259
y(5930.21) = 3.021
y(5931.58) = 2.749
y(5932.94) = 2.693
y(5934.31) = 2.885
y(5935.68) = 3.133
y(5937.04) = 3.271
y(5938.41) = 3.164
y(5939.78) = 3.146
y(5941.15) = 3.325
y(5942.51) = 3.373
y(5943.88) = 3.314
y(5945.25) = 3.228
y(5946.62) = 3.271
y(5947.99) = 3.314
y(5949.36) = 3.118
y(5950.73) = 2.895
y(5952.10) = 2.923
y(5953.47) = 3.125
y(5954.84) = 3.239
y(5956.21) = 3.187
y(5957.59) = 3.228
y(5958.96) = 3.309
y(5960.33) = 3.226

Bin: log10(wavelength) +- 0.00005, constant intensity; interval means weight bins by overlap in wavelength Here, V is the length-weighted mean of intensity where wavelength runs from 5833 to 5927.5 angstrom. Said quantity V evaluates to 3.42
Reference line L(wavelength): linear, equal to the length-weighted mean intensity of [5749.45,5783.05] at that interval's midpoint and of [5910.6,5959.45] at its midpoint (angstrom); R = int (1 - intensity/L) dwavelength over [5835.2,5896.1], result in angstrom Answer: -3.1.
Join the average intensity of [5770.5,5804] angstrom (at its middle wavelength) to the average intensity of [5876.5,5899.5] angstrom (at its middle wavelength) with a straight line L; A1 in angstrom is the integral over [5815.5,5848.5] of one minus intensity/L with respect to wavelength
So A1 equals -2.6 angstrom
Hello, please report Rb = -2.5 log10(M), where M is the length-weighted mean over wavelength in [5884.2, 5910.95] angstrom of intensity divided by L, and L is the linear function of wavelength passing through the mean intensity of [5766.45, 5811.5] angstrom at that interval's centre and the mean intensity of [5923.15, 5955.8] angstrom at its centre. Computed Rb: 0.03 mag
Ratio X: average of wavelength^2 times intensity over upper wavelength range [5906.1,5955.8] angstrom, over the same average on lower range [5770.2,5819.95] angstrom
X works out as 1.00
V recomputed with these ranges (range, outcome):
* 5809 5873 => 3.5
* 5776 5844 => 3.42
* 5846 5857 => 3.59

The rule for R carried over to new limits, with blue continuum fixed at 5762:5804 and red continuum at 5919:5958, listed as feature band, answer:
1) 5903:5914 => 0.2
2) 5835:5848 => -1.3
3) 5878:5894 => 0.5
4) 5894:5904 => 0.0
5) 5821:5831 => -0.2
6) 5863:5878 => -1.9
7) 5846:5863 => -1.2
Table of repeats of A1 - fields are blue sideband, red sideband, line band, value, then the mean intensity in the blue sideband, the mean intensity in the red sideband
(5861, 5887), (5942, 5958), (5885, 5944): 2.6 angstrom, 3.54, 3.18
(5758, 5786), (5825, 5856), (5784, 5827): 0.7 angstrom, 3.42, 3.53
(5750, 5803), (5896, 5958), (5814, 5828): -0.9 angstrom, 3.36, 3.23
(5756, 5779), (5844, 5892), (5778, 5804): 1.6 angstrom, 3.47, 3.47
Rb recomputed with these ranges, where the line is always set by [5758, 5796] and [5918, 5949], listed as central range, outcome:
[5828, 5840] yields -0.02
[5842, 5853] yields -0.10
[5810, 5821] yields -0.06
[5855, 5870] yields -0.03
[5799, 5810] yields -0.04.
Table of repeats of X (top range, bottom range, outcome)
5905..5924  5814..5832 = 1.00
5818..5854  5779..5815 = 1.07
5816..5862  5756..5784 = 1.05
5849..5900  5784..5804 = 1.07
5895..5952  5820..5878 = 0.93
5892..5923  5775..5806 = 1.03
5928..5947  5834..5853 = 0.89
